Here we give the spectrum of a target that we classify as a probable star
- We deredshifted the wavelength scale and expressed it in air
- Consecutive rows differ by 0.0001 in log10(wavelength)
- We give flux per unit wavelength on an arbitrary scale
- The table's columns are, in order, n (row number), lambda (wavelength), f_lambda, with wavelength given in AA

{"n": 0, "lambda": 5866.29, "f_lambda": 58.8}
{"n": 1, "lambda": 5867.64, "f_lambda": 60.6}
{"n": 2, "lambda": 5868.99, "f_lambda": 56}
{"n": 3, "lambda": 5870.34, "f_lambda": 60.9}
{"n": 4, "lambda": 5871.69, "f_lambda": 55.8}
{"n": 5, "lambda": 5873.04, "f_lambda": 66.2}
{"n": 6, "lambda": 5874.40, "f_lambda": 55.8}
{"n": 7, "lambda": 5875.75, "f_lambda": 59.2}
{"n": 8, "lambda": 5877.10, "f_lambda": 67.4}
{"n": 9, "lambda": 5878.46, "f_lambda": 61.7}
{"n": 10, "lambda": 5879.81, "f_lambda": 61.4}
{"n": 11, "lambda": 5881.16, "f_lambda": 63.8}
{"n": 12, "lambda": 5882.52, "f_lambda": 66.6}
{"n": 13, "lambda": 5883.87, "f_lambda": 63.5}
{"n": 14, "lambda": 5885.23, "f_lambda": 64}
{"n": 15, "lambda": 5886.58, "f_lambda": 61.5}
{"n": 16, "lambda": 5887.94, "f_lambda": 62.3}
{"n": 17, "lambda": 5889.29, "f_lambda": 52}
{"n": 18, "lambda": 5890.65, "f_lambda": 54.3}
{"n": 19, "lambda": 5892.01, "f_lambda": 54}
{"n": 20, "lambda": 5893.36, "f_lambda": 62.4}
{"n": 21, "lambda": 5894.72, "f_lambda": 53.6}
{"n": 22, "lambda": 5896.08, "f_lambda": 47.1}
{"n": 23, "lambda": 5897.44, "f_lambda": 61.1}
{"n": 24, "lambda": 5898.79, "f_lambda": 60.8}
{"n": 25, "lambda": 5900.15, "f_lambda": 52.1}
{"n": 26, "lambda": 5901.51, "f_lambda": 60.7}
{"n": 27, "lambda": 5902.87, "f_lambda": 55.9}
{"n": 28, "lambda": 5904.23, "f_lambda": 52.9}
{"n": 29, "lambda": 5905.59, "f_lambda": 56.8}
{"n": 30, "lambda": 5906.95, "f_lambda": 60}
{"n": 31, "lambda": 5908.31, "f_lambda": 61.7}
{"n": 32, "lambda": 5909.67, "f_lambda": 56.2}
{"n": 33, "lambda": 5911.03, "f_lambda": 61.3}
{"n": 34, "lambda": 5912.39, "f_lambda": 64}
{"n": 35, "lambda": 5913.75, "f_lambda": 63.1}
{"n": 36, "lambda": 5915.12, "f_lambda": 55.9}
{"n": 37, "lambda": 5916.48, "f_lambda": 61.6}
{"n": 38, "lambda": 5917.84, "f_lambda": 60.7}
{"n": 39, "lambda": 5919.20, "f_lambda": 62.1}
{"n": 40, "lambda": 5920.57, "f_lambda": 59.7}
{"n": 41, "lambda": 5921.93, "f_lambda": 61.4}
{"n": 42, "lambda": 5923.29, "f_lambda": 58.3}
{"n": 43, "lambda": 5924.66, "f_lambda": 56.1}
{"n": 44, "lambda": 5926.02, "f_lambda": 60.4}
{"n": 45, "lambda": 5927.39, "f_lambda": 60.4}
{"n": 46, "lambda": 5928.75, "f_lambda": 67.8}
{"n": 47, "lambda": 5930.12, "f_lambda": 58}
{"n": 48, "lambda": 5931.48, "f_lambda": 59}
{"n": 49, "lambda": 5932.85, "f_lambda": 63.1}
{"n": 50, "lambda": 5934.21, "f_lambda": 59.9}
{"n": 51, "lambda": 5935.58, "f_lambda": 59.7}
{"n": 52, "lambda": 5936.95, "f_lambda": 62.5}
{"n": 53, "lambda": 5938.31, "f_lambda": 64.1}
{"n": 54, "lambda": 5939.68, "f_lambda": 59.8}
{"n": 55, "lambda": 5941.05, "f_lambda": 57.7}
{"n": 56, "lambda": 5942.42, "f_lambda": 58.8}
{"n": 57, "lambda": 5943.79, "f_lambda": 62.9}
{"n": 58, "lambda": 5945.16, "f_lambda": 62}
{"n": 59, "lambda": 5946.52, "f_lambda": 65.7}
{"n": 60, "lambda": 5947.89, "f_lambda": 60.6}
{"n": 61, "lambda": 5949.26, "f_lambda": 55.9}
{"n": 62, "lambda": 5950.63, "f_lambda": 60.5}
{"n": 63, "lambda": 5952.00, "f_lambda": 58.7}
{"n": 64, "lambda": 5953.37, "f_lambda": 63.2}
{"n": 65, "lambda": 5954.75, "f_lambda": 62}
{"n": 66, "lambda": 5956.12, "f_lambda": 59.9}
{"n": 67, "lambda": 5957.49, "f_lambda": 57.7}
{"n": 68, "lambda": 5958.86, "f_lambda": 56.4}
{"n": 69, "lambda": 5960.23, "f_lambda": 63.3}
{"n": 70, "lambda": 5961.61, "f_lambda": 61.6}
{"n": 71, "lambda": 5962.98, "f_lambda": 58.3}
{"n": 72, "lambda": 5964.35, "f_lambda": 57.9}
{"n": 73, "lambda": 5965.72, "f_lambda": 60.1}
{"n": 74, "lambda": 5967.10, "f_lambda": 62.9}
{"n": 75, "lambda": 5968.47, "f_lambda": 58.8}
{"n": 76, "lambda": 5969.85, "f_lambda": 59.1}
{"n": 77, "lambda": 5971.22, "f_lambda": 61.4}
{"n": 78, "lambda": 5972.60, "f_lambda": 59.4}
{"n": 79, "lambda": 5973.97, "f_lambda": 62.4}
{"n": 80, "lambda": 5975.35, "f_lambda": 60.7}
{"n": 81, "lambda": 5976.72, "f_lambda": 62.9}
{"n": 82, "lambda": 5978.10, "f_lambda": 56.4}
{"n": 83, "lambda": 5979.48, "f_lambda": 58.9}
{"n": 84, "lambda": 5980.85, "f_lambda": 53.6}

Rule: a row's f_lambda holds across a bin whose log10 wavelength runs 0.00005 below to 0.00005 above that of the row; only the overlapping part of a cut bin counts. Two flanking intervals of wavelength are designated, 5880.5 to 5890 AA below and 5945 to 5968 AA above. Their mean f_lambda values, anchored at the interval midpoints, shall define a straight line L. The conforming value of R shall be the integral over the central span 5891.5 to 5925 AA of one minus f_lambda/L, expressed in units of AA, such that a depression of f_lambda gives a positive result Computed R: 1.6 AA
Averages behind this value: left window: 61.9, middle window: 58.4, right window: 60.4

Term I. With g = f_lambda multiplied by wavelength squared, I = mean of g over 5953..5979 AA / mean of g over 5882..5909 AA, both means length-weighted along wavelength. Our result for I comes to 1.1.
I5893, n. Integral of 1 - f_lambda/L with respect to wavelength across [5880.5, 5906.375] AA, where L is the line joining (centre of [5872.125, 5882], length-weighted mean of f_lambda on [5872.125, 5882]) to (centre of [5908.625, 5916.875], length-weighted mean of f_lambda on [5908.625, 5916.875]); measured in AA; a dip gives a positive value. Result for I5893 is 1.32 AA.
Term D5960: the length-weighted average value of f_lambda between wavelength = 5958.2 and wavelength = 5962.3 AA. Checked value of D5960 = 60.4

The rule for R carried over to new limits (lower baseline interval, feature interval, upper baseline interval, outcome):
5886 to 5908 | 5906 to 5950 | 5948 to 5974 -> -1.8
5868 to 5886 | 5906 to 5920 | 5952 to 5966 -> 0.1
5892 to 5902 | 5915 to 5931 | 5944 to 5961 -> -0.5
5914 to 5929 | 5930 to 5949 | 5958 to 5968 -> -0.3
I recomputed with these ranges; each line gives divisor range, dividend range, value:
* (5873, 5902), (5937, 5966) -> 1.04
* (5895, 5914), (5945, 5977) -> 1.06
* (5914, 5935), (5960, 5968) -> 1.02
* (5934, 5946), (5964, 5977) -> 1.00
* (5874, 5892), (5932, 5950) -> 1.02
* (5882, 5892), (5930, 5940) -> 1.03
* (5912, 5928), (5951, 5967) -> 1.01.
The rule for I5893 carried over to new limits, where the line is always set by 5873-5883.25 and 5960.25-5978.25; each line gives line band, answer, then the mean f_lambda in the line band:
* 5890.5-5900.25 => 1.0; 56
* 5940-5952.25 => 0.1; 60.4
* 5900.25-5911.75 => 0.7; 57.9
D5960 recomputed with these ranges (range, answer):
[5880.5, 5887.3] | 63.8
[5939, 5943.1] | 58.7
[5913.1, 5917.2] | 60.1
